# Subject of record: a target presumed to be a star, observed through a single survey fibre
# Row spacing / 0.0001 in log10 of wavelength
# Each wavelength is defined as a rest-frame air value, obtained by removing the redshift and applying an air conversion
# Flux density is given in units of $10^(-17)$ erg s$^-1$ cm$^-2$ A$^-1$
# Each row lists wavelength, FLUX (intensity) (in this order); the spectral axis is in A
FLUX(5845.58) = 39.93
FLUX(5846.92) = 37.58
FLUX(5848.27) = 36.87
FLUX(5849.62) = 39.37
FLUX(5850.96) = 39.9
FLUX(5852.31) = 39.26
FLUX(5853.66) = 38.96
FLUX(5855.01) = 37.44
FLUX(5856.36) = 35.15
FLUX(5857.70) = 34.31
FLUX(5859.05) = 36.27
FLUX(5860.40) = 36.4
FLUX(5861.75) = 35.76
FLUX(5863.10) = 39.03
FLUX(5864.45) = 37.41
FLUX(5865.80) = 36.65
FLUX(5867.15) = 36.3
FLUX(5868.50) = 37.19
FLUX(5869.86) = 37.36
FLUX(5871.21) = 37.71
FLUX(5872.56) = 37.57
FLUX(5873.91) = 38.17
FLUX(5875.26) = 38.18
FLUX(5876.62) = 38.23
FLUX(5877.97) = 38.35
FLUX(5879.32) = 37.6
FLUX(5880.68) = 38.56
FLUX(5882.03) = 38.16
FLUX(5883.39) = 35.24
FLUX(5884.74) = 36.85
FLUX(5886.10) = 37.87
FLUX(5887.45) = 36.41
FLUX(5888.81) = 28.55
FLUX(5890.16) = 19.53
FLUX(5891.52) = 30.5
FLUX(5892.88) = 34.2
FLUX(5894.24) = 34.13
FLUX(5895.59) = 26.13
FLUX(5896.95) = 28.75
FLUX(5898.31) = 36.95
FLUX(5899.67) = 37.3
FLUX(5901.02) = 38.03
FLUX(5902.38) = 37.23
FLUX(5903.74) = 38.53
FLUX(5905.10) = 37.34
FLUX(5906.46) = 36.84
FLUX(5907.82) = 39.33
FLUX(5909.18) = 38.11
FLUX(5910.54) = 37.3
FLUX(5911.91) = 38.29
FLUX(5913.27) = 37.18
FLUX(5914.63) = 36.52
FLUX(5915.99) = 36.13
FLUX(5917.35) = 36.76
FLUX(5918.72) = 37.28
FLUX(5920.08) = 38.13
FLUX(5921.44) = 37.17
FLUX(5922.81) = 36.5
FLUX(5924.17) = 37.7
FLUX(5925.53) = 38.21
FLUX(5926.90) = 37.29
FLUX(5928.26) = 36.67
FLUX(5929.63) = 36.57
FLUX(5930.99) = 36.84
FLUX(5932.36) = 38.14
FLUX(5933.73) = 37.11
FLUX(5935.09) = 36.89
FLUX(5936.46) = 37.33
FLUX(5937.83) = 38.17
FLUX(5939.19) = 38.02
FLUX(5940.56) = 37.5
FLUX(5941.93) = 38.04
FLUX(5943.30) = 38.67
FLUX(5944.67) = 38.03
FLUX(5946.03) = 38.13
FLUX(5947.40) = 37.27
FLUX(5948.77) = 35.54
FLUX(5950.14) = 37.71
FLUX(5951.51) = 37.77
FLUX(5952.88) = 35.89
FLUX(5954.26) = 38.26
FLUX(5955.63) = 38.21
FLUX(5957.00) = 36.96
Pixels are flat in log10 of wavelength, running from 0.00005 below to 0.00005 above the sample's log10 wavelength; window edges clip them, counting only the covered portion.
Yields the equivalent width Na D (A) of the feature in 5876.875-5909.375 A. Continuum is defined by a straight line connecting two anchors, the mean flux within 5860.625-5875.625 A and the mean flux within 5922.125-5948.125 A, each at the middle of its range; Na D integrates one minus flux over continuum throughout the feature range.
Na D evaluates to 2.09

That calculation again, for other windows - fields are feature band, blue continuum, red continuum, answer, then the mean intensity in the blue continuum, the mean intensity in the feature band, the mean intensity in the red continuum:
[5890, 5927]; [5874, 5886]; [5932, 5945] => 1.86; 37.7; 35.8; 37.8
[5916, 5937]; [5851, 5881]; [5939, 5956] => 0.18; 37.4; 37.2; 37.6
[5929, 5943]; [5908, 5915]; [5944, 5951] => -0.01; 37.6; 37.5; 37.4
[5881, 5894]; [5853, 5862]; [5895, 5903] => 0.58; 36.4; 33.2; 34.1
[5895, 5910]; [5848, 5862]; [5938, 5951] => 0.63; 37.3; 35.9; 37.7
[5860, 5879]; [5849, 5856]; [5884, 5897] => -1.08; 38.8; 37.5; 31.4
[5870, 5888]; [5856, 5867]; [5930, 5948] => -0.44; 36.4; 37.6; 37.7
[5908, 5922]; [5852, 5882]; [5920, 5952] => 0.03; 37.4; 37.4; 37.5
